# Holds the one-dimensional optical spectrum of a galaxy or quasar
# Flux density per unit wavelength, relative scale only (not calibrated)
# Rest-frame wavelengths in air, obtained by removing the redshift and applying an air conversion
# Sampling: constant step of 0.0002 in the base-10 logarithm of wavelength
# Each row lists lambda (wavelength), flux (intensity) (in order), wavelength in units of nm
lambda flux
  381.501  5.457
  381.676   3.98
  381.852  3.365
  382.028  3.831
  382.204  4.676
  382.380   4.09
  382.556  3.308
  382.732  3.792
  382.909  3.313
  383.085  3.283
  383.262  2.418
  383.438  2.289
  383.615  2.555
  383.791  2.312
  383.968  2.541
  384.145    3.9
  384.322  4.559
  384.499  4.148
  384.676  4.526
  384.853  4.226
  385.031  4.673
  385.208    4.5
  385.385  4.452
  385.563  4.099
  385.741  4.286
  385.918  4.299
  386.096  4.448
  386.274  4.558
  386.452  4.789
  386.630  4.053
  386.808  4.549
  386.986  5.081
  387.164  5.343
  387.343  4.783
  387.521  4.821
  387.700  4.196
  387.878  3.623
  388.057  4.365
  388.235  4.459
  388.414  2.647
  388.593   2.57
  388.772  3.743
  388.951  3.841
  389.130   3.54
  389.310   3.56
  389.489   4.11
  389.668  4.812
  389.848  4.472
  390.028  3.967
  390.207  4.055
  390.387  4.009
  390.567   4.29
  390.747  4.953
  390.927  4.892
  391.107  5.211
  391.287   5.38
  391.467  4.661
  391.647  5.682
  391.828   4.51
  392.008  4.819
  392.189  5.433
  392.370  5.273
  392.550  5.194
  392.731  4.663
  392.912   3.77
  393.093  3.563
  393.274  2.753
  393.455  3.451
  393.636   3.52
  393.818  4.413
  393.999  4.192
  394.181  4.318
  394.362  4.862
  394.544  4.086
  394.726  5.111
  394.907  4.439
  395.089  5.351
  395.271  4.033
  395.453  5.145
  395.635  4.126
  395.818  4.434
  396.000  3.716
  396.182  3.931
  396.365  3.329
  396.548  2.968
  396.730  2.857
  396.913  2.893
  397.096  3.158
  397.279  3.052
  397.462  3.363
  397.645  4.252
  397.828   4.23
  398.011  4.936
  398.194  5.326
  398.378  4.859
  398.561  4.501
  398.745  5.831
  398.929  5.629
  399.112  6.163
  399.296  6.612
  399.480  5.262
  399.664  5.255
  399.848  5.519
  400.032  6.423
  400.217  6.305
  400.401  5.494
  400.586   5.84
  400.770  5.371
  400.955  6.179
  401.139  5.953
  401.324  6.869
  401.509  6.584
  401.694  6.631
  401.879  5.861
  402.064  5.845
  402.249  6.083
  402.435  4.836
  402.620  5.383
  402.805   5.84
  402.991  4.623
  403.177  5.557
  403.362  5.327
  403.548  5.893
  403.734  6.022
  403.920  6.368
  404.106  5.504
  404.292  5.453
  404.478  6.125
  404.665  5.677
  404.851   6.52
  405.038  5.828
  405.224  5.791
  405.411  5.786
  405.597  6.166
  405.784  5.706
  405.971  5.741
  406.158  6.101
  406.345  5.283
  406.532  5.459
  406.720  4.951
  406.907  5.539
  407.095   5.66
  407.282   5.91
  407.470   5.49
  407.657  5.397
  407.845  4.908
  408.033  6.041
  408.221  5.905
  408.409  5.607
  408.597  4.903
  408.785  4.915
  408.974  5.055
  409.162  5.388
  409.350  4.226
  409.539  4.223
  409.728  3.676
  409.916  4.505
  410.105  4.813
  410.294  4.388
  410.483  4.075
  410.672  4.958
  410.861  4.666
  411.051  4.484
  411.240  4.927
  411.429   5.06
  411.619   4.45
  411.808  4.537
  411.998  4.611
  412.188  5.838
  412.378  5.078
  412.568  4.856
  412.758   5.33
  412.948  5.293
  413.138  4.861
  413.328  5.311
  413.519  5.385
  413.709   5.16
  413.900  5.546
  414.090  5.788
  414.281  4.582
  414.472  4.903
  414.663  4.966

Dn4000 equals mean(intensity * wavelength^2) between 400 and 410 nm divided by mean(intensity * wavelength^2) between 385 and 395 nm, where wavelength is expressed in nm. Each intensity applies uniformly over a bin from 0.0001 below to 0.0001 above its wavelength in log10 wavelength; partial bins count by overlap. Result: 1.38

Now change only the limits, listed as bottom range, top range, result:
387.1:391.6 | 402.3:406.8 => 1.44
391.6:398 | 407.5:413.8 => 1.29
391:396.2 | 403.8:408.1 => 1.35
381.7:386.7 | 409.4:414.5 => 1.46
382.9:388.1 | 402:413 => 1.46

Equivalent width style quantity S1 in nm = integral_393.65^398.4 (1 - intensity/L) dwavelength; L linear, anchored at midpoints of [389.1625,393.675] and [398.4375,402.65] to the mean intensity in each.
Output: 0.95 nm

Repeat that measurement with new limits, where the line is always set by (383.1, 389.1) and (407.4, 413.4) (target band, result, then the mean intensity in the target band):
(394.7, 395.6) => -0.09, 4.76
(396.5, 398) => 0.33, 3.44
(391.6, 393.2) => -0.19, 4.72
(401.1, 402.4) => -0.46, 6.21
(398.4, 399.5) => -0.29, 5.64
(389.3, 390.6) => -0.02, 4.19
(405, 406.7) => -0.35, 5.73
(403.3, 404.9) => -0.41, 5.87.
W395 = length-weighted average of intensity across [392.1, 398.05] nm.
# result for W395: 4.08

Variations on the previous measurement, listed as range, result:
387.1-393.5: 4.32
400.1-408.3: 5.77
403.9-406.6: 5.82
